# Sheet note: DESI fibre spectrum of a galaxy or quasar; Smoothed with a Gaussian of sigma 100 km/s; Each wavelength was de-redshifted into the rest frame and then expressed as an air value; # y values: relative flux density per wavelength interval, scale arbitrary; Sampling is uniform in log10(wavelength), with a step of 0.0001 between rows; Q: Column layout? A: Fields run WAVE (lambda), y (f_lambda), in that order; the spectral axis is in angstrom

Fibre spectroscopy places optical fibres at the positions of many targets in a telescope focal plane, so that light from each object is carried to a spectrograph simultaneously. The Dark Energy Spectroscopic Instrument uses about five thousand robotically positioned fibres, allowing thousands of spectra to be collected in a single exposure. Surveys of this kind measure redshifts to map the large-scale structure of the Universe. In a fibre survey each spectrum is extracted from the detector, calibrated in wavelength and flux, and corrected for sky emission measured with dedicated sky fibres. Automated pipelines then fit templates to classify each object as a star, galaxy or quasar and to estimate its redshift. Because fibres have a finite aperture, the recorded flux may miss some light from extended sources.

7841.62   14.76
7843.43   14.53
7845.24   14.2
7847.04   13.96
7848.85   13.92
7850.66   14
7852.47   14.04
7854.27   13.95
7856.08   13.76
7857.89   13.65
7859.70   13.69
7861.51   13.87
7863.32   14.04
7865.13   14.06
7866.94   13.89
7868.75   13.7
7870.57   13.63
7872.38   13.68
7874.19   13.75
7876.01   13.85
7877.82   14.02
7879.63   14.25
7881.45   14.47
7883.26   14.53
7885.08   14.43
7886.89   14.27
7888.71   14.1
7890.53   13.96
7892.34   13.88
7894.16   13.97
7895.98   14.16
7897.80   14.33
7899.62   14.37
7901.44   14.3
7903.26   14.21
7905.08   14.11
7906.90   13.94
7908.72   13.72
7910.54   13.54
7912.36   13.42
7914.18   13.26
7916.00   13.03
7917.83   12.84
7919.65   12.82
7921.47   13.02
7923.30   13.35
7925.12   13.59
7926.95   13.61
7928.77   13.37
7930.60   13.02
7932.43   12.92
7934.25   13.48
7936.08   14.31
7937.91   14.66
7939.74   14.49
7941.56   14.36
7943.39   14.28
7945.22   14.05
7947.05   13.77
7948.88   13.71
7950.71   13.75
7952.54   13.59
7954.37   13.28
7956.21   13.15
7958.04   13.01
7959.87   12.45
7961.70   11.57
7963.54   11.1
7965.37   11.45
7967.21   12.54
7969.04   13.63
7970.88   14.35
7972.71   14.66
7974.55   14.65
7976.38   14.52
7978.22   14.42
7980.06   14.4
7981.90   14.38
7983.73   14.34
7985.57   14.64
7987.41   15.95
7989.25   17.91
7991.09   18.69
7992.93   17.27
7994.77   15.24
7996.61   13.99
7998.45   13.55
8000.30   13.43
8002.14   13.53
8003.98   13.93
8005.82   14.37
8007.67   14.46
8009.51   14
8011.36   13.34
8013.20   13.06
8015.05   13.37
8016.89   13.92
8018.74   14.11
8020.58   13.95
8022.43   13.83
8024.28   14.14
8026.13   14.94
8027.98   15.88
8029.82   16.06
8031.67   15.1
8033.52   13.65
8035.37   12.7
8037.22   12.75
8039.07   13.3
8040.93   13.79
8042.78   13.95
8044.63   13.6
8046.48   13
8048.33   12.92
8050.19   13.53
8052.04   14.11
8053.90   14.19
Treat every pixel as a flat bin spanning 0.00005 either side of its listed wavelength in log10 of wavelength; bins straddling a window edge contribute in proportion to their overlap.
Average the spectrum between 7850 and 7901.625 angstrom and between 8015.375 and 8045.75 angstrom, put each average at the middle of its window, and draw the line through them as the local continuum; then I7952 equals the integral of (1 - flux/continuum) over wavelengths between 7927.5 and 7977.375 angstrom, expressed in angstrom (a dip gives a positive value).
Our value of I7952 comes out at 2.0 angstrom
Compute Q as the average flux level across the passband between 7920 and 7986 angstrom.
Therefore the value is 13.6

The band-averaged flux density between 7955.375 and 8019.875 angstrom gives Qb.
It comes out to 14.1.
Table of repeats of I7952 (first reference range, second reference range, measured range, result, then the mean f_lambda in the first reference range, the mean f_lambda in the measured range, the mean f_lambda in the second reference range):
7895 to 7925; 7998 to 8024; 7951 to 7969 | 1.52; 13.7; 12.6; 13.8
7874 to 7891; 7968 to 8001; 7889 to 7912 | 0.48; 14.2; 14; 15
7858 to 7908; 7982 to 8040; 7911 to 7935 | 1.64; 14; 13.2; 14.5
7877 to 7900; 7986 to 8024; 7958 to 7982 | 1.87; 14.2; 13.3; 14.6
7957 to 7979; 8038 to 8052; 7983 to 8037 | -4.98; 13.2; 14.6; 13.5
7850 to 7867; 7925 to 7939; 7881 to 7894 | -0.40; 13.9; 14.2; 13.6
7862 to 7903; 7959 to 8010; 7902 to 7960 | 2.38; 14.1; 13.6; 14.3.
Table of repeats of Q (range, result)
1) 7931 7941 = 13.9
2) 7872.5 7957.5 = 13.8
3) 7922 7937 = 13.4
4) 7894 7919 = 13.8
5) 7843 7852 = 14.1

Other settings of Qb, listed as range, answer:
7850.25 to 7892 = 14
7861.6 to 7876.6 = 13.8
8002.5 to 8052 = 13.9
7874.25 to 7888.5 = 14.2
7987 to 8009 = 15.2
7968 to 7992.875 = 15.2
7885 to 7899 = 14.1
